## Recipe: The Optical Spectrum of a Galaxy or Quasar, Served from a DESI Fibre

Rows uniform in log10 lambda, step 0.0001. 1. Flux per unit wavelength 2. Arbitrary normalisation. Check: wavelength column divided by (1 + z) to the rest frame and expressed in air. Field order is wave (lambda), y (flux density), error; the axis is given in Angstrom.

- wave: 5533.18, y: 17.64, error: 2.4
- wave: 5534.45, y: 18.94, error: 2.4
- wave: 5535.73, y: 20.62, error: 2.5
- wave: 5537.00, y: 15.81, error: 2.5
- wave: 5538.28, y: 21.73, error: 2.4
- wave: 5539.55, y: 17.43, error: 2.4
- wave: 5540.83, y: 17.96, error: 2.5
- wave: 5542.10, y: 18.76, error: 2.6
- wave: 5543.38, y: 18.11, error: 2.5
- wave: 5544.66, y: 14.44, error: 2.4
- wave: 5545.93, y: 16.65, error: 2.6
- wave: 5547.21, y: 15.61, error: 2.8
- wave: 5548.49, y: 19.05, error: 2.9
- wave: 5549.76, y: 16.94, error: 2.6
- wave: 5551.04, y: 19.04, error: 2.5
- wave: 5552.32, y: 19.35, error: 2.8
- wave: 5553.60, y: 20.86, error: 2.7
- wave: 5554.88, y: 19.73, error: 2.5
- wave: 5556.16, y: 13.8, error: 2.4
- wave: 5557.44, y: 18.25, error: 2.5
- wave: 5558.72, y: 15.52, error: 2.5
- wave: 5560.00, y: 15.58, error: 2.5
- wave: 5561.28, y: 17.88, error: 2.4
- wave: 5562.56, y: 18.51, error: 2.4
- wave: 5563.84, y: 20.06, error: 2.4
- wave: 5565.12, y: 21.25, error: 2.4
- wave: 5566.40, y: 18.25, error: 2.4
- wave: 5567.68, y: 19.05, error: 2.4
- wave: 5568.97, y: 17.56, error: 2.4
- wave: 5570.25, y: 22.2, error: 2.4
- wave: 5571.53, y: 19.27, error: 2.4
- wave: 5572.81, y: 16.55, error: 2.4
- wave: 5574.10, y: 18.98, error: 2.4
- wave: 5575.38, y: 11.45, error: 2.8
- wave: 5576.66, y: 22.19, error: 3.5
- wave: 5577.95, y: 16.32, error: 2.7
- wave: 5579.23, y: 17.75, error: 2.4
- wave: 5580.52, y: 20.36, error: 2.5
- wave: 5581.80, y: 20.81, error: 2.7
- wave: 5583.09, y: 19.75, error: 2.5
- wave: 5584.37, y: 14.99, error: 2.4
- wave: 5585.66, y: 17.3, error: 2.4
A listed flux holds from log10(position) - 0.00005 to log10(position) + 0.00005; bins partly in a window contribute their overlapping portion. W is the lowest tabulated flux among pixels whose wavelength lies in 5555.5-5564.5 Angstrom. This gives 13.8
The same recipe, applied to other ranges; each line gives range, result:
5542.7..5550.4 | 14.44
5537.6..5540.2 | 17.43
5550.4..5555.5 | 19.04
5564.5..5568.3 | 18.25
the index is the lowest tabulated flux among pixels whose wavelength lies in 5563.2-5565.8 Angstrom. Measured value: 20.06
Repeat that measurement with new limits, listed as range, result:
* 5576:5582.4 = 16.32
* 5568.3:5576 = 11.45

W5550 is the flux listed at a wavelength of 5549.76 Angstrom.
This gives 16.94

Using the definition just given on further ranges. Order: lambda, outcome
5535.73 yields 20.62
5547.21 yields 15.61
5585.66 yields 17.3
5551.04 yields 19.04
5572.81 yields 16.55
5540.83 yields 17.96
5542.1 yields 18.76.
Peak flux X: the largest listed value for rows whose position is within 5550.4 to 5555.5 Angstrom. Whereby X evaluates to 20.86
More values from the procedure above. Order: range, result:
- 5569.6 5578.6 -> 22.2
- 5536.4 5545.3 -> 21.73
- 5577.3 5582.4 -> 20.81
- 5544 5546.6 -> 16.65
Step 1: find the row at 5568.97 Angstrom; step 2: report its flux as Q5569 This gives 17.56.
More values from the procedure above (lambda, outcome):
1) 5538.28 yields 21.73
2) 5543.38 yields 18.11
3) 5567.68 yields 19.05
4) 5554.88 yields 19.73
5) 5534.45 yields 18.94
